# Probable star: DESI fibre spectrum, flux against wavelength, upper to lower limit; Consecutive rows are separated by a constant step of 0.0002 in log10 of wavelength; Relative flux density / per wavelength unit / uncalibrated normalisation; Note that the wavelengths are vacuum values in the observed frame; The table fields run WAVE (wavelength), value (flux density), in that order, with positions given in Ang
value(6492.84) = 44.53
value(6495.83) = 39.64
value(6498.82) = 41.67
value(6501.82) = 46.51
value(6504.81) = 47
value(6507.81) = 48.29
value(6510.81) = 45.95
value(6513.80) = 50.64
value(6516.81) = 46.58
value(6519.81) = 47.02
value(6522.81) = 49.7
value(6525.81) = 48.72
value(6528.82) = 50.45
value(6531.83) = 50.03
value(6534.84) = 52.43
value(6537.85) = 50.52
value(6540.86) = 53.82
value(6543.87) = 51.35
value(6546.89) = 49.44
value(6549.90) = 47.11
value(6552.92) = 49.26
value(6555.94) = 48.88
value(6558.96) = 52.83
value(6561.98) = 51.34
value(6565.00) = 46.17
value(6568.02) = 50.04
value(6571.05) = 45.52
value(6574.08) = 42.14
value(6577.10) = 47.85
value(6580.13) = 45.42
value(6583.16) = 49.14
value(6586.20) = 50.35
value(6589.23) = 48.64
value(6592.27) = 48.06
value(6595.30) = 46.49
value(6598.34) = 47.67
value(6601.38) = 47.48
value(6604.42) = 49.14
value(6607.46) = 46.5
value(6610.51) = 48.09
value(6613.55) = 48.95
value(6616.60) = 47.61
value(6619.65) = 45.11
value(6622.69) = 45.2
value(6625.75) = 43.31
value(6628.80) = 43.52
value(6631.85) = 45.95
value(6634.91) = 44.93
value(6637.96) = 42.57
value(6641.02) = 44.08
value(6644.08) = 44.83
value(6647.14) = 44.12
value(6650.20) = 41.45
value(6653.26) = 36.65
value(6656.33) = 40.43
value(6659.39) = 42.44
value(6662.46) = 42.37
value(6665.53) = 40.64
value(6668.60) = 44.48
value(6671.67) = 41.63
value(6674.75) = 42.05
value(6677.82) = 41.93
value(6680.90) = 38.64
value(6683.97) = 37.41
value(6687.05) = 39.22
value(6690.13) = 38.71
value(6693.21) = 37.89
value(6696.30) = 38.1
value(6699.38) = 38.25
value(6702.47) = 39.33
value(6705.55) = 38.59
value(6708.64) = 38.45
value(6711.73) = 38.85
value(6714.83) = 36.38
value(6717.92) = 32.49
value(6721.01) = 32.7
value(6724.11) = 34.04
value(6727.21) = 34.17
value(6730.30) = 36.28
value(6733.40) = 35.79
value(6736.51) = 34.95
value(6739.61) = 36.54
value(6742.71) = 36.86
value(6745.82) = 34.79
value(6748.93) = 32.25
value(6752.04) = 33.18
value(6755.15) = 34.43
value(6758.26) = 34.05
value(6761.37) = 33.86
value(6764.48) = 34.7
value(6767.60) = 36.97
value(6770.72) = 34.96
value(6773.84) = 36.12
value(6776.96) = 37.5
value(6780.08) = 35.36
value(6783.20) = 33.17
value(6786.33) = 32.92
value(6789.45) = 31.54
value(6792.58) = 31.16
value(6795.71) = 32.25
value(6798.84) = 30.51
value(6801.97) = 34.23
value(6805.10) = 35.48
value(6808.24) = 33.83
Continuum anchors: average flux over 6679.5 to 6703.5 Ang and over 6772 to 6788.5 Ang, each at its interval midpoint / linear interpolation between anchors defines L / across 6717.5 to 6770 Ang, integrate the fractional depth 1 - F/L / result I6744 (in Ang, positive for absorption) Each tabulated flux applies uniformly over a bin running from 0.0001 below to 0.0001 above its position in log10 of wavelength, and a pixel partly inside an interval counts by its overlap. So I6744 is 2.44 Ang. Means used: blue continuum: 38.4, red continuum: 34.9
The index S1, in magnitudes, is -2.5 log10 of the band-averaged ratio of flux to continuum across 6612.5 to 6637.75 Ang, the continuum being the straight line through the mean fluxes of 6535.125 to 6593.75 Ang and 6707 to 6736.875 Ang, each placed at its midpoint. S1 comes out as -0.04 mag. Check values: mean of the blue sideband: 48.9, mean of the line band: 45.4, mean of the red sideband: 35.4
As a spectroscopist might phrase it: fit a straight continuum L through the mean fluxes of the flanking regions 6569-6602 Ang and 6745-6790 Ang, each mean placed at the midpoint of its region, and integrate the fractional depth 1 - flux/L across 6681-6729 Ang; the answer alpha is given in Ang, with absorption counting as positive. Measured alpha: 2.3 Ang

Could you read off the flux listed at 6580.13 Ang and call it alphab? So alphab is 45.42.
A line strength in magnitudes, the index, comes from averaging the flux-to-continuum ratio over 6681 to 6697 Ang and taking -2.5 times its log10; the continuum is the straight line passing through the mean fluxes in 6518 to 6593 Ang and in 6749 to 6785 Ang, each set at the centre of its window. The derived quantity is 0.05 mag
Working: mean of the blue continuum 49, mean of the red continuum 34.8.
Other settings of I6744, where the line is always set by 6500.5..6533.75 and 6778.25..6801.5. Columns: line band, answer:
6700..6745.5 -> 0.42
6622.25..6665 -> -1.93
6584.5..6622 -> -3.84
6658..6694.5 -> -1.38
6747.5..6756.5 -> 0.38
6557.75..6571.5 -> -1.15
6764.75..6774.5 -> -0.61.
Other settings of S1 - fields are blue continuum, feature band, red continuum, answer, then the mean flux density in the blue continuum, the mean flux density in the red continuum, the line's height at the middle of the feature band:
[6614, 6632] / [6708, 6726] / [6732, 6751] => 0.058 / 45.3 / 35.1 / 37.2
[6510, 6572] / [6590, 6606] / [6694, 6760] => -0.059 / 49.5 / 35.7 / 45.3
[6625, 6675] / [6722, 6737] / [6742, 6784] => 0.067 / 42.7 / 34.9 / 37.2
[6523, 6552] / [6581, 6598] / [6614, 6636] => -0.023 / 50.4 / 45.3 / 47.3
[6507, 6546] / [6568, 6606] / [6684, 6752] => -0.047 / 49.7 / 36.4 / 45.5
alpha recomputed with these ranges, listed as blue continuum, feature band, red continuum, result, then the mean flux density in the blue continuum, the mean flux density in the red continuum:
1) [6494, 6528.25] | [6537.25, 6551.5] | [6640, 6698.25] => -1.6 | 46.6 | 40.8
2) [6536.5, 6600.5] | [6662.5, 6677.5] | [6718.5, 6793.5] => -0.4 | 48.7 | 34.5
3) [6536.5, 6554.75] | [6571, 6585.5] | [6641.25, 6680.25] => 0.5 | 50.2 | 41.9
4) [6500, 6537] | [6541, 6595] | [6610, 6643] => -1.7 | 48.6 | 45.3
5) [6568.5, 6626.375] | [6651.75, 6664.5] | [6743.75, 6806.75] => 0.6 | 47.1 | 34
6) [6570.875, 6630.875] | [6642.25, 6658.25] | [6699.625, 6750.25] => 0.3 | 46.8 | 35.9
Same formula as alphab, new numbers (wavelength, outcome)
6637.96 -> 42.57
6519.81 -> 47.02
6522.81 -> 49.7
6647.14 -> 44.12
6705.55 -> 38.59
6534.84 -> 52.43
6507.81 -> 48.29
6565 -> 46.17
